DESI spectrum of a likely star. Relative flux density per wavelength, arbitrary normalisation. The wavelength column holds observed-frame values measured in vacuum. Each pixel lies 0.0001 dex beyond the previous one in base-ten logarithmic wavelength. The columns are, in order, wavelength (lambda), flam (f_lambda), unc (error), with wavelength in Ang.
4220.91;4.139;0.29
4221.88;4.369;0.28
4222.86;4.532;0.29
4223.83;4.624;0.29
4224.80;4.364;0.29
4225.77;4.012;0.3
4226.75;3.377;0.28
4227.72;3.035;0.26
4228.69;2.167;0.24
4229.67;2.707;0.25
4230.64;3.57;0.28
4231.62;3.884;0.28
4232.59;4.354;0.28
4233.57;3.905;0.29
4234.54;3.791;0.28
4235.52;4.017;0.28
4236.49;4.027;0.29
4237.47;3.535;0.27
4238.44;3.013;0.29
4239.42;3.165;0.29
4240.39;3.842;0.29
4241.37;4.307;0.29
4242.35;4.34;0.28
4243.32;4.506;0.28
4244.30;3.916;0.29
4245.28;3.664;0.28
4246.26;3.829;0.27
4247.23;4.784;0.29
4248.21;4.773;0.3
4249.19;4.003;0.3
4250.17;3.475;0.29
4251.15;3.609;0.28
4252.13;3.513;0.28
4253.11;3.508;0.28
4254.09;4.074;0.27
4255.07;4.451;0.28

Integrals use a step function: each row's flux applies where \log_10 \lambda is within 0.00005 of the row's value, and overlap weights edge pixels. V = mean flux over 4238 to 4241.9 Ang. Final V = 3.59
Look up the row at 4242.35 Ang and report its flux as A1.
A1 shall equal 4.34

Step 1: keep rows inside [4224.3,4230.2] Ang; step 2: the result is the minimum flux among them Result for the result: 2.167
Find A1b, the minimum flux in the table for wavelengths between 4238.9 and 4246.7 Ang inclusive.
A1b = 3.165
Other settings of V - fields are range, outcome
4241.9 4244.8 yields 4.25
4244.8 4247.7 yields 4.1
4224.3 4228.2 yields 3.7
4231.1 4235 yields 3.98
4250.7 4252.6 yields 3.56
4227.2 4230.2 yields 2.66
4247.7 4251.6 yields 3.97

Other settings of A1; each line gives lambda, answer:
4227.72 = 3.035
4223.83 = 4.624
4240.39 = 3.842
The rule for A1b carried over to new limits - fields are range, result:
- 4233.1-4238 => 3.535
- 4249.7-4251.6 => 3.475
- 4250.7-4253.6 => 3.508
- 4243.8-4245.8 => 3.664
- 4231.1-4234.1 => 3.884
